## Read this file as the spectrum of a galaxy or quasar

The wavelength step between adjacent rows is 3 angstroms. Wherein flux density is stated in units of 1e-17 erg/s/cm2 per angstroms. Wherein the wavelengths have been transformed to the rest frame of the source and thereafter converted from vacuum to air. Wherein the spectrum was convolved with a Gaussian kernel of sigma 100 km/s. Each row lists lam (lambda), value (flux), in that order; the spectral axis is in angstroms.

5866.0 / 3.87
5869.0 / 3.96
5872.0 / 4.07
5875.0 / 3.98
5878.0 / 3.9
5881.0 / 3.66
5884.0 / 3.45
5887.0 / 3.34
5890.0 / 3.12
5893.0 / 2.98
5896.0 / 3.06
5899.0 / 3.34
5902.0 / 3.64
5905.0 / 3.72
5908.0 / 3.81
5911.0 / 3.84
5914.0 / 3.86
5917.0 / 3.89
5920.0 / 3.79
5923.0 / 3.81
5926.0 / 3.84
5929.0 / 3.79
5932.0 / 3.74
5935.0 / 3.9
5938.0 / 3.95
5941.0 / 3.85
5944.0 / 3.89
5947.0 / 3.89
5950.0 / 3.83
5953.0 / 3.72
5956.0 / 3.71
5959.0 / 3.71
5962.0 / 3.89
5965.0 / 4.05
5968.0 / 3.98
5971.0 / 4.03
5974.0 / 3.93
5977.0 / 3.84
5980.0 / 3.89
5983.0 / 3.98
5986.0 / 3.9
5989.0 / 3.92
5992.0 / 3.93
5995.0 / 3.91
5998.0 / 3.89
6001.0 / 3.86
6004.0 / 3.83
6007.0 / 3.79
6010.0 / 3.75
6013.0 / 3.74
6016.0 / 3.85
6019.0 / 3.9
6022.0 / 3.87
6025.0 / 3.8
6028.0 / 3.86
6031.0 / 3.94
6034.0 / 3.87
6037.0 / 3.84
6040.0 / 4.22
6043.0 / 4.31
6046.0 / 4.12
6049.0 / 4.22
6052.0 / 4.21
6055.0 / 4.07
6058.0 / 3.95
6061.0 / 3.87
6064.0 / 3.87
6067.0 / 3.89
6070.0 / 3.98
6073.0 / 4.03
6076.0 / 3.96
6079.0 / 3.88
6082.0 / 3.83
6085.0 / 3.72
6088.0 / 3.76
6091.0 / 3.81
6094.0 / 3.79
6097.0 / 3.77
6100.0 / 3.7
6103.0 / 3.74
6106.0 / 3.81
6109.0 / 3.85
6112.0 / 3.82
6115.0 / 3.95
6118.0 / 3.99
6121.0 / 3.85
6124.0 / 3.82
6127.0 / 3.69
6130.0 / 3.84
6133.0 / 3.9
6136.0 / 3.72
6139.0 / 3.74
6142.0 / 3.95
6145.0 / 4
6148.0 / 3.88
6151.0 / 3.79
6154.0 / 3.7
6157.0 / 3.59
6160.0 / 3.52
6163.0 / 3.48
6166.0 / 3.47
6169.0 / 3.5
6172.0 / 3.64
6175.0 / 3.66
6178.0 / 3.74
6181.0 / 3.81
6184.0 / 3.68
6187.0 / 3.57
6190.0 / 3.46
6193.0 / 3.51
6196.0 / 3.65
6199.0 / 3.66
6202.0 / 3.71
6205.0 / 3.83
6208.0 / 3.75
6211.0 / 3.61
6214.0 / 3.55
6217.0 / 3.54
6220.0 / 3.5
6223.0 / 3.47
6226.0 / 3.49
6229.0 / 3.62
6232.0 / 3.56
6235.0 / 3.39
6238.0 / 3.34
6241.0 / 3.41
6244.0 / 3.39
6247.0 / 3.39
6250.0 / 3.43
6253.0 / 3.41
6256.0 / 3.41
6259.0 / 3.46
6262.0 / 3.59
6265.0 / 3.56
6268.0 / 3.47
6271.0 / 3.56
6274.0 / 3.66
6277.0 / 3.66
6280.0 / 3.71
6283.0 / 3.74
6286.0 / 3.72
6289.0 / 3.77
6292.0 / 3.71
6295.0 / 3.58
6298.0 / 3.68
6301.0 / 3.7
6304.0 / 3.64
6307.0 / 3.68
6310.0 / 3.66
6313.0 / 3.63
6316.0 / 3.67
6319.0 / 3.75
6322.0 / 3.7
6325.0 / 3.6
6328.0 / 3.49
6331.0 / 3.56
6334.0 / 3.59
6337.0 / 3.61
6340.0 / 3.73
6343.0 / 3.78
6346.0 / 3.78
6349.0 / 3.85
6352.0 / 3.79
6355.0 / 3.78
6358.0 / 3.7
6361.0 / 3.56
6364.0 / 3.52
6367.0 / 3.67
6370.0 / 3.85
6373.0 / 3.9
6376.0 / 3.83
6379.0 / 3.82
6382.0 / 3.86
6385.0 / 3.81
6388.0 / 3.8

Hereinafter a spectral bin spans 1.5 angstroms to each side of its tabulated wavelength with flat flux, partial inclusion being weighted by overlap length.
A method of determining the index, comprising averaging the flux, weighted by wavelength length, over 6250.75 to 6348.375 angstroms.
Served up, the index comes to 3.63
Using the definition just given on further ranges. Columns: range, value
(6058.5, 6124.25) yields 3.85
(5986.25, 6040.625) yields 3.87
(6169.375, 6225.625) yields 3.62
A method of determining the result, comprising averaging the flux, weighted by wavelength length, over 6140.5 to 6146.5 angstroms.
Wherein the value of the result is 3.98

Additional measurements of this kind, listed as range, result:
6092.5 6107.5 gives 3.76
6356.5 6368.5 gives 3.61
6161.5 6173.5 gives 3.52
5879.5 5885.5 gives 3.56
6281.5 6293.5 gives 3.73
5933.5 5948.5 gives 3.9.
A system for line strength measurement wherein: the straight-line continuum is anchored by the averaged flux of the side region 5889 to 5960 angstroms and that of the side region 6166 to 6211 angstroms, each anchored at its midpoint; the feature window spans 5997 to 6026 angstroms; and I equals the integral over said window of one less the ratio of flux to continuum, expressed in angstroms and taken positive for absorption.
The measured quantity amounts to -1.1 angstroms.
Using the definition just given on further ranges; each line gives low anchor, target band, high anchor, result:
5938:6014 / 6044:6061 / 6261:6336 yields -1.25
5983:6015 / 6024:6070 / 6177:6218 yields -2.38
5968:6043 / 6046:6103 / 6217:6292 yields -1.63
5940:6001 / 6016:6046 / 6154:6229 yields -1.19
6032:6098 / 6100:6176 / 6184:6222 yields 0.38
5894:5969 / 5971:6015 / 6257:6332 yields -1.45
